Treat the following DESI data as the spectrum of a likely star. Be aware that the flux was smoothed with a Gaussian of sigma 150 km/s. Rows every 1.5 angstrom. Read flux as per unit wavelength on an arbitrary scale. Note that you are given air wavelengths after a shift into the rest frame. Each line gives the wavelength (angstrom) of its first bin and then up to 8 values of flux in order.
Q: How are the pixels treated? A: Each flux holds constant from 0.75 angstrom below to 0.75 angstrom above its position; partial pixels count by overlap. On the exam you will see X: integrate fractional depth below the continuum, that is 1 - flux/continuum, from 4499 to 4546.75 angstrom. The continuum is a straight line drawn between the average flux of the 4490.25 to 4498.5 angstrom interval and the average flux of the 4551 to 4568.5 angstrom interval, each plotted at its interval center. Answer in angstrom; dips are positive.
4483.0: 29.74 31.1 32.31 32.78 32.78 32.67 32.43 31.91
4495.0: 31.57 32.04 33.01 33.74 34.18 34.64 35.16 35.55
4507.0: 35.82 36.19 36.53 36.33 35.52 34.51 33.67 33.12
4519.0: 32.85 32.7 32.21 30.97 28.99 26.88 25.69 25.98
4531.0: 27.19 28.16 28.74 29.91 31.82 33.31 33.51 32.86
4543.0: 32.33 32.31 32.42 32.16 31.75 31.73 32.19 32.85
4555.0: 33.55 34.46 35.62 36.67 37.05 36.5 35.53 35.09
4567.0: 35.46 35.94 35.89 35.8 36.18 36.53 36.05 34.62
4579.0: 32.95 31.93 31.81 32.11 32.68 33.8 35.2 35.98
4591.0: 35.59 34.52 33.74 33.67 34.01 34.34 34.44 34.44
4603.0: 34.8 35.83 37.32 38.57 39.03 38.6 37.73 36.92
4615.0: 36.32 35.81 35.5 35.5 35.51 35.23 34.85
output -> 1.6 angstrom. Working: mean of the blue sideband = 32.2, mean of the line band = 32.3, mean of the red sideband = 35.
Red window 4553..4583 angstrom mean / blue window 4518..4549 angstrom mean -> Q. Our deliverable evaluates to 1.14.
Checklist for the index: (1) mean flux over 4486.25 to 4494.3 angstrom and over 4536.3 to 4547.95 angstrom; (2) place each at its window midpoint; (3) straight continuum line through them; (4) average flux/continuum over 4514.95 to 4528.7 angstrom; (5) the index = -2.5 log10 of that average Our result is 0.06 mag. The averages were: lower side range 32.5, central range 30.9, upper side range 32.6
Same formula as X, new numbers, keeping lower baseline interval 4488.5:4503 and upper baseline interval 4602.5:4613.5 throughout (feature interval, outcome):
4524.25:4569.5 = 3.6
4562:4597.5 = 1.6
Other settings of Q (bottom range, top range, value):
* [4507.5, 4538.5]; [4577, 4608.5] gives 1.09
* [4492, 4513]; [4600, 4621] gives 1.06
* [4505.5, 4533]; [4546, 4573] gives 1.08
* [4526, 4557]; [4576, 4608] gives 1.11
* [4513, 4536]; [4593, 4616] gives 1.19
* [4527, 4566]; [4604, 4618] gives 1.16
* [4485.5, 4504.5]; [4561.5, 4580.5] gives 1.07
